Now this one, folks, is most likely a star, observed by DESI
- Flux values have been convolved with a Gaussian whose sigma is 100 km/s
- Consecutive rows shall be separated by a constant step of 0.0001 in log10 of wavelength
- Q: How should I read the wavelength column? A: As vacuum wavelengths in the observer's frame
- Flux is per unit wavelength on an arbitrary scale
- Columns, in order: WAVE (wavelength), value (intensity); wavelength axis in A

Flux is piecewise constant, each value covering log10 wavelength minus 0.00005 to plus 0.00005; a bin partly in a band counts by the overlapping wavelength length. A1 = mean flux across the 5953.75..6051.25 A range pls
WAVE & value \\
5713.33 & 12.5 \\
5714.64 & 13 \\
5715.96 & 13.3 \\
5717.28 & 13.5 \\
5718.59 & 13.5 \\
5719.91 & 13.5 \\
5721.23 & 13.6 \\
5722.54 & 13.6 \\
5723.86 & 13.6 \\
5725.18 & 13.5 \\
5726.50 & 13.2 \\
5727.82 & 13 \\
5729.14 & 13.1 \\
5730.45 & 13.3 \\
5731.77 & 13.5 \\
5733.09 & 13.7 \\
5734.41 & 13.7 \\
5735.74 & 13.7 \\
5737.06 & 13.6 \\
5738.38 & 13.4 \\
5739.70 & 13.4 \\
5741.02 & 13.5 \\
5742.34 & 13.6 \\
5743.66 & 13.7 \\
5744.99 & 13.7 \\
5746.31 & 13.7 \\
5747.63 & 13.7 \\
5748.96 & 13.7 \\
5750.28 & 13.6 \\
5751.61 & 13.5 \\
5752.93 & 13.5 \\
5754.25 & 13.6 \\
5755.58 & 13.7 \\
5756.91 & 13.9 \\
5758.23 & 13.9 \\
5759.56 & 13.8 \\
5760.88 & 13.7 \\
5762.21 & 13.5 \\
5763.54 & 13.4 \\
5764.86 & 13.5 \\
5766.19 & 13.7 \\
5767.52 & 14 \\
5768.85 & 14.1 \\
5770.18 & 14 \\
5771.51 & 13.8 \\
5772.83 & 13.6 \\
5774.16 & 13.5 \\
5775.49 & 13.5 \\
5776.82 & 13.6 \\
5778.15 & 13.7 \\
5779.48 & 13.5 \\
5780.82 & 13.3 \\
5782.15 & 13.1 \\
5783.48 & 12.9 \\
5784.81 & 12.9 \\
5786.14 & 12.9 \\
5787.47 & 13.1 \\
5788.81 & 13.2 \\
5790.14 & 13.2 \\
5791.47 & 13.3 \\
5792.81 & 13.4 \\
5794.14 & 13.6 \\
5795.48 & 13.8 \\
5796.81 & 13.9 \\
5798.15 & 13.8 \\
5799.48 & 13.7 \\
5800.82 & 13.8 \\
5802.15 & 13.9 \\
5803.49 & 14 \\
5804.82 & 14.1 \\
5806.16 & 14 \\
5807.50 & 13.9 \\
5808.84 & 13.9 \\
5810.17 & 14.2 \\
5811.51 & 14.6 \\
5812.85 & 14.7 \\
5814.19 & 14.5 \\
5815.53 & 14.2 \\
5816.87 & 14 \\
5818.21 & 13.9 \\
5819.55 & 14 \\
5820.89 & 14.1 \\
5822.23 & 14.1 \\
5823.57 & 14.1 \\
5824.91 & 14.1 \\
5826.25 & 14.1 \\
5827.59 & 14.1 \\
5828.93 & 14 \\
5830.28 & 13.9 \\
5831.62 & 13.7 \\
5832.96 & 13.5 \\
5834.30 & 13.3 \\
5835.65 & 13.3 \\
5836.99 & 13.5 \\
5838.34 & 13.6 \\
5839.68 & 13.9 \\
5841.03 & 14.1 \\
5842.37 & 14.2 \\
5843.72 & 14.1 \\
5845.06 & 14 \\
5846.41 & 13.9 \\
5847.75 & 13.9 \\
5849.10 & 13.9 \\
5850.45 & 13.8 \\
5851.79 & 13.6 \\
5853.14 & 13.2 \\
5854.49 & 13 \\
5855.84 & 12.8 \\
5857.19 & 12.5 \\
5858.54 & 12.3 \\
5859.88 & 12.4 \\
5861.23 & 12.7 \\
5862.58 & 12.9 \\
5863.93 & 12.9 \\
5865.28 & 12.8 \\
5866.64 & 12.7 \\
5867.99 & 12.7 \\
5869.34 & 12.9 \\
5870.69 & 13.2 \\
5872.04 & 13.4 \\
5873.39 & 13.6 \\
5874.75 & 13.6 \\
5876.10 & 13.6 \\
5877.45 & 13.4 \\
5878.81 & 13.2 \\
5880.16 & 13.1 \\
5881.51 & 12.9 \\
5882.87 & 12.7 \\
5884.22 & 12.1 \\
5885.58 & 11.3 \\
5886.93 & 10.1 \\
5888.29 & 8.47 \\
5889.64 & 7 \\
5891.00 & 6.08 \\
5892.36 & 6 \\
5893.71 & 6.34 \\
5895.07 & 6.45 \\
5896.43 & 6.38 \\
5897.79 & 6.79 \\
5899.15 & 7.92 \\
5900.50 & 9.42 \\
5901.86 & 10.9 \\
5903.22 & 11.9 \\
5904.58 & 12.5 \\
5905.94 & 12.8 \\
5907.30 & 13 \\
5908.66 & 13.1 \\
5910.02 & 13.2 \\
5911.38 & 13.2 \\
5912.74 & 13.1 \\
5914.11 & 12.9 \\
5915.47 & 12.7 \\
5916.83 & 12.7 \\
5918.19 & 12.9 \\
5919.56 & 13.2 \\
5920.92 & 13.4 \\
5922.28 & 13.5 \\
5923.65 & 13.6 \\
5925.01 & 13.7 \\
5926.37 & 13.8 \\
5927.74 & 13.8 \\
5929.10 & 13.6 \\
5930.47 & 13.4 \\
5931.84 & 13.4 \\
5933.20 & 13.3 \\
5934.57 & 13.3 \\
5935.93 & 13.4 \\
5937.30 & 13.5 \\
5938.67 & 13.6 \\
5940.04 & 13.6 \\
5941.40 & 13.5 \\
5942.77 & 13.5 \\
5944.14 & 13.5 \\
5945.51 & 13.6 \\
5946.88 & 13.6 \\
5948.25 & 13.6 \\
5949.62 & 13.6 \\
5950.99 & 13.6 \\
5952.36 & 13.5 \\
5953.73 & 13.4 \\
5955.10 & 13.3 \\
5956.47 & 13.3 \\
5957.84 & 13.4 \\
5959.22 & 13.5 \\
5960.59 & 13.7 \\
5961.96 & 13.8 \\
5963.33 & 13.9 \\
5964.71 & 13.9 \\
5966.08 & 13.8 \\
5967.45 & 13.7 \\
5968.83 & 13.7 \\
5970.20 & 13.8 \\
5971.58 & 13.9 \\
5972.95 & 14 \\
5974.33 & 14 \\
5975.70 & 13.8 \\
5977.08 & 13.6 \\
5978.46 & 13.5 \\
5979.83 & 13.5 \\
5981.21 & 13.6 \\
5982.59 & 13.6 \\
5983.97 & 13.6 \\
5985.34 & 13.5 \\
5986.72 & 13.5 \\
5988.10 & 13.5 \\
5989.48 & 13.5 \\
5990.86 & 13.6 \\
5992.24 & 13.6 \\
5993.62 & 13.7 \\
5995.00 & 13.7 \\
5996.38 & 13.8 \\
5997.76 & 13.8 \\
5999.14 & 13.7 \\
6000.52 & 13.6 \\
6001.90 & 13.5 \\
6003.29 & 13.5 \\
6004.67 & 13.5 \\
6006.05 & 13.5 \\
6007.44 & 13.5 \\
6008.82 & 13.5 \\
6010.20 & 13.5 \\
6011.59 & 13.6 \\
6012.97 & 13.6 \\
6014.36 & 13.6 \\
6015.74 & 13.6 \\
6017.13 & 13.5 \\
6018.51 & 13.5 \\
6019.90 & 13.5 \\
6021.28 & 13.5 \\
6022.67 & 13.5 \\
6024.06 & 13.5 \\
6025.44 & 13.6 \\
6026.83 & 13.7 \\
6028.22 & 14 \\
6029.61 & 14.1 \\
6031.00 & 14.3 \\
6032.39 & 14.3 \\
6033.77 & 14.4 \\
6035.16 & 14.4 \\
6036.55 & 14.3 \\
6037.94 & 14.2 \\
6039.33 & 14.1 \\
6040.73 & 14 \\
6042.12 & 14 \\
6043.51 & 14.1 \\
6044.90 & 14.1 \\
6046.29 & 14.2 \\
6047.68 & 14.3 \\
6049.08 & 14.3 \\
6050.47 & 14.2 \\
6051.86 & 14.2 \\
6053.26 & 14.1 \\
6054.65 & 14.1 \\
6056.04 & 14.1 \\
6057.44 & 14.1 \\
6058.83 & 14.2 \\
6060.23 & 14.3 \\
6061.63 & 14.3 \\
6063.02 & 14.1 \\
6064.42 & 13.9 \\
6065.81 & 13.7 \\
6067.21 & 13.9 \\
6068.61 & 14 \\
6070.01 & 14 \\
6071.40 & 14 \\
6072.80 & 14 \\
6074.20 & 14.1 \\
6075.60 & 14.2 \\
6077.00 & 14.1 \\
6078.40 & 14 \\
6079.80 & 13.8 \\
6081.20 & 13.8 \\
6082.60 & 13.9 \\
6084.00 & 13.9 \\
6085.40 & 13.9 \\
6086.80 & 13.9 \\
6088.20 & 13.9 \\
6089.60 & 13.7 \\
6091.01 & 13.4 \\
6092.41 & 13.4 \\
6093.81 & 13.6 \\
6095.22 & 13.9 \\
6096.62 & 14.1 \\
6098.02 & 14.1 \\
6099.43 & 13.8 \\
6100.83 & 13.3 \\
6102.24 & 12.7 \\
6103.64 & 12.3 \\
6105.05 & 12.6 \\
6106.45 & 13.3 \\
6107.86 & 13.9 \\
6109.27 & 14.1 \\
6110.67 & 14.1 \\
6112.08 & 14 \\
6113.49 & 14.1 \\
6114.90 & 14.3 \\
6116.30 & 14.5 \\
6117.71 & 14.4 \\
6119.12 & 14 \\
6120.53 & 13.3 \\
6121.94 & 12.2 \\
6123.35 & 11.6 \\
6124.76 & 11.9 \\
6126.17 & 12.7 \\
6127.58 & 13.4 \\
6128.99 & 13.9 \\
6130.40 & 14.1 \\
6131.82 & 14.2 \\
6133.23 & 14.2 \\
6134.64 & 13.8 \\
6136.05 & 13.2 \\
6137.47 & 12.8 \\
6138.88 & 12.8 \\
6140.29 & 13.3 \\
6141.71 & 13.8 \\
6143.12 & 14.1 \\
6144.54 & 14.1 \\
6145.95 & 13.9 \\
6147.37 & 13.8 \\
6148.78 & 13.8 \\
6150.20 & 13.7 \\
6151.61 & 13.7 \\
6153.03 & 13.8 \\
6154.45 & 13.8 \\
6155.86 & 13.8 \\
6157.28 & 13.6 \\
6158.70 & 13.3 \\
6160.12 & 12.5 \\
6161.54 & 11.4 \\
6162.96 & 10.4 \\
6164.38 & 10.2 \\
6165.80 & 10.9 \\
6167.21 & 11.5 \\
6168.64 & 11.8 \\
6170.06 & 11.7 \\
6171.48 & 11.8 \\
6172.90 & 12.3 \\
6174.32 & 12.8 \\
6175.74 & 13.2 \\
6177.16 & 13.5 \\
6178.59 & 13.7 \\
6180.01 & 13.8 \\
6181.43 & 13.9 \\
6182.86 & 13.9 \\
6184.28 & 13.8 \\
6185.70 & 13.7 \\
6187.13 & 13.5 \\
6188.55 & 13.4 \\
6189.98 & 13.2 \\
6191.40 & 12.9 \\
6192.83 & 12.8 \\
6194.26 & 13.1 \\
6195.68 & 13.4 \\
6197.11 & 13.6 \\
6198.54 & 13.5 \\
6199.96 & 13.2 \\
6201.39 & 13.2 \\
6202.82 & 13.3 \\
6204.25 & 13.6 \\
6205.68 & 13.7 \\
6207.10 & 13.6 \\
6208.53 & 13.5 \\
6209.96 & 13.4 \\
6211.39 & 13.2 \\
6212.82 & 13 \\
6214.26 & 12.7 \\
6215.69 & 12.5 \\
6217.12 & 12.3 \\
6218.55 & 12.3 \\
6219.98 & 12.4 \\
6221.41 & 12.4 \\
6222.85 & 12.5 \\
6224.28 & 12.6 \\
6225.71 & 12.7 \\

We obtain 13.8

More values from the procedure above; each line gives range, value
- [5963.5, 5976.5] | 13.8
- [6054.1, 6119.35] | 13.9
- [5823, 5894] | 12.7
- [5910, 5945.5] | 13.4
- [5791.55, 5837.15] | 13.9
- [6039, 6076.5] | 14.1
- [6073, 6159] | 13.6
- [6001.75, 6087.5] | 13.9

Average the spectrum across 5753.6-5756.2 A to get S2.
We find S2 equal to 13.6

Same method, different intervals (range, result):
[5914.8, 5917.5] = 12.7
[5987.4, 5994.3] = 13.6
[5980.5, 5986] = 13.6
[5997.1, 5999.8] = 13.8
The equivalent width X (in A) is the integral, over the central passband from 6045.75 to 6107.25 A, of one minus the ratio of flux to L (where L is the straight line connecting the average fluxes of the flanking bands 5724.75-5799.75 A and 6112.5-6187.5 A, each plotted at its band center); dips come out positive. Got -2.85 A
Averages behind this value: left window 13.5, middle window 13.9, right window 13.2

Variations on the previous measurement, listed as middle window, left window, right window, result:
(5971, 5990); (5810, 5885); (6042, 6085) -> 0.3 A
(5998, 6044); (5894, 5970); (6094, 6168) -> -2.8 A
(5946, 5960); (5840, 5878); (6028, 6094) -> 0.2 A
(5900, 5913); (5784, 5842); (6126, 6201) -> 1.2 A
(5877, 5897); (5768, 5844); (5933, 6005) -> 5.9 A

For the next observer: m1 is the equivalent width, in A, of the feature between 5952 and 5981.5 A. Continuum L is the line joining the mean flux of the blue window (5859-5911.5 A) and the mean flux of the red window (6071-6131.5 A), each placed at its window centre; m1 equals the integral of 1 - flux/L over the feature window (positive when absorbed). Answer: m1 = -3.7 A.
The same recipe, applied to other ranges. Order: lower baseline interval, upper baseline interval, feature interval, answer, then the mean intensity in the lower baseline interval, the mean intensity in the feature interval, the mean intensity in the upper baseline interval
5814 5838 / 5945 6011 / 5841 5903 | 9.53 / 13.9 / 11.7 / 13.6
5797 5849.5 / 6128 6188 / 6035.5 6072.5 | -1.97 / 14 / 14.1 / 13.1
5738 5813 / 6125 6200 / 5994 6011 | -0.31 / 13.6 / 13.6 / 13.1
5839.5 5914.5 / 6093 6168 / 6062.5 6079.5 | -1.34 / 11.9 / 14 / 13.3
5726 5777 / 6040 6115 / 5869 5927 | 9.33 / 13.6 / 11.5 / 13.9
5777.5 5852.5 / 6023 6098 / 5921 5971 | 1.19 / 13.8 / 13.6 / 14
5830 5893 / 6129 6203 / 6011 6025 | -0.70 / 12.6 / 13.5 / 13.1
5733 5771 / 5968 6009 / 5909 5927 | 0.56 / 13.7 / 13.2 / 13.6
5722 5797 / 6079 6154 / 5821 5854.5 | -0.68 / 13.5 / 13.8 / 13.6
